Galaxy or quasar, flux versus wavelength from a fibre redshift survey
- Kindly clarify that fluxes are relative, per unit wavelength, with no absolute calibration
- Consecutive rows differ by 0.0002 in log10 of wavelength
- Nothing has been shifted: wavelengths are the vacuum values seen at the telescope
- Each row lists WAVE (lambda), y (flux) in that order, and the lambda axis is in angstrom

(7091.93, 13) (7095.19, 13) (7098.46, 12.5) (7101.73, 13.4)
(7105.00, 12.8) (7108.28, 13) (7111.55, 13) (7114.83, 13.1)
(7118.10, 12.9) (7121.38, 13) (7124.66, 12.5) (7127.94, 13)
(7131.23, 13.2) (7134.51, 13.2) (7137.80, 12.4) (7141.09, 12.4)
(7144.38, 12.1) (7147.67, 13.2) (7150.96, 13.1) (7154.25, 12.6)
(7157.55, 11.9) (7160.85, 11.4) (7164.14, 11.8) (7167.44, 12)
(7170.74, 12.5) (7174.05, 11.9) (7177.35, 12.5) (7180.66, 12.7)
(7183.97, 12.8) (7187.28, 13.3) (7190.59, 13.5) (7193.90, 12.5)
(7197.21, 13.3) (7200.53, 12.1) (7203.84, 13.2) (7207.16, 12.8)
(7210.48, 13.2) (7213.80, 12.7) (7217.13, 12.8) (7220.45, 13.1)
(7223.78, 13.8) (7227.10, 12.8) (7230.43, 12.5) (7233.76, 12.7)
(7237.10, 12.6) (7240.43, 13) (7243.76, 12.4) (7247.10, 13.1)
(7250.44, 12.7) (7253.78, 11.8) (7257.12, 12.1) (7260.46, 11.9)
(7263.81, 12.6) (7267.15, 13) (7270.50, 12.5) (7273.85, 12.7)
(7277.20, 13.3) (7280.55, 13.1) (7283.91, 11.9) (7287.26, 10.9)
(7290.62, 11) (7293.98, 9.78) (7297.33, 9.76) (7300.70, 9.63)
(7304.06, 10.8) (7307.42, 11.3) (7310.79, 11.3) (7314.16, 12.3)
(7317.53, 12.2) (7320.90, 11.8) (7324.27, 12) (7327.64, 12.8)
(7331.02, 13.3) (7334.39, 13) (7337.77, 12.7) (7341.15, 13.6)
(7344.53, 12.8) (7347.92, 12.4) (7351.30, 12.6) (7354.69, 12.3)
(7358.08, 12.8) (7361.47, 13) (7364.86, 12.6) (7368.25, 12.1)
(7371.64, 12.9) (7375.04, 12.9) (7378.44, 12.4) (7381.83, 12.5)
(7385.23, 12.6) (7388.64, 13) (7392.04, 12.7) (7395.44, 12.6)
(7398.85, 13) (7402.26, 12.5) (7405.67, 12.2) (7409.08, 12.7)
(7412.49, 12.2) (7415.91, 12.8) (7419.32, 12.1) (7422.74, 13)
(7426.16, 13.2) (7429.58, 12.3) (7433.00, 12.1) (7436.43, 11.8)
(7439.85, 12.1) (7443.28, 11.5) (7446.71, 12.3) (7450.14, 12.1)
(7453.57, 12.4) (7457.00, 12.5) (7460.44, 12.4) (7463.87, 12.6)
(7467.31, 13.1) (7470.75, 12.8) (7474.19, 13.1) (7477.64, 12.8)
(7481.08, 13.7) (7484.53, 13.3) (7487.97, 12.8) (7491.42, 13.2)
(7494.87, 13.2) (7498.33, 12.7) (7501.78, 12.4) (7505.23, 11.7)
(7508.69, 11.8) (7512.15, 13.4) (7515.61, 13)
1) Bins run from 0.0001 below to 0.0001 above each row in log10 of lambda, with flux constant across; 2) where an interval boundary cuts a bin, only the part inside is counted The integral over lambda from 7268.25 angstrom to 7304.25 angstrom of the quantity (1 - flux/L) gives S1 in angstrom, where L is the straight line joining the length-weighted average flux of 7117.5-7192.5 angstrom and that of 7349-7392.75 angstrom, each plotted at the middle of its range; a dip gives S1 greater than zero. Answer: 3.4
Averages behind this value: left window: 12.6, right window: 12.6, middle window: 11.4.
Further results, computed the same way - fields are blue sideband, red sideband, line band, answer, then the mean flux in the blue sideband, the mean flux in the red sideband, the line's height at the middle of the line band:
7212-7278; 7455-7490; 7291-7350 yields 4.30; 12.7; 12.9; 12.8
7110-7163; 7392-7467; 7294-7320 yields 3.20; 12.7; 12.4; 12.5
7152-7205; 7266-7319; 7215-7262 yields -2.55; 12.5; 11.6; 12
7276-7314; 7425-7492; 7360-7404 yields -2.75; 11.2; 12.6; 11.9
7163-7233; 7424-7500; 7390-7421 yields 0.31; 12.8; 12.6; 12.7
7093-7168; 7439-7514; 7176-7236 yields -1.08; 12.7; 12.6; 12.7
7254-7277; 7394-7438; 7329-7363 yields -0.98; 12.5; 12.5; 12.5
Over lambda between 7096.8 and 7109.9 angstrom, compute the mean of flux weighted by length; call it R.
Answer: 12.9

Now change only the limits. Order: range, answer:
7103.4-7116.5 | 13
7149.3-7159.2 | 12.5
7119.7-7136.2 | 13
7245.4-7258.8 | 12.4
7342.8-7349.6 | 12.6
